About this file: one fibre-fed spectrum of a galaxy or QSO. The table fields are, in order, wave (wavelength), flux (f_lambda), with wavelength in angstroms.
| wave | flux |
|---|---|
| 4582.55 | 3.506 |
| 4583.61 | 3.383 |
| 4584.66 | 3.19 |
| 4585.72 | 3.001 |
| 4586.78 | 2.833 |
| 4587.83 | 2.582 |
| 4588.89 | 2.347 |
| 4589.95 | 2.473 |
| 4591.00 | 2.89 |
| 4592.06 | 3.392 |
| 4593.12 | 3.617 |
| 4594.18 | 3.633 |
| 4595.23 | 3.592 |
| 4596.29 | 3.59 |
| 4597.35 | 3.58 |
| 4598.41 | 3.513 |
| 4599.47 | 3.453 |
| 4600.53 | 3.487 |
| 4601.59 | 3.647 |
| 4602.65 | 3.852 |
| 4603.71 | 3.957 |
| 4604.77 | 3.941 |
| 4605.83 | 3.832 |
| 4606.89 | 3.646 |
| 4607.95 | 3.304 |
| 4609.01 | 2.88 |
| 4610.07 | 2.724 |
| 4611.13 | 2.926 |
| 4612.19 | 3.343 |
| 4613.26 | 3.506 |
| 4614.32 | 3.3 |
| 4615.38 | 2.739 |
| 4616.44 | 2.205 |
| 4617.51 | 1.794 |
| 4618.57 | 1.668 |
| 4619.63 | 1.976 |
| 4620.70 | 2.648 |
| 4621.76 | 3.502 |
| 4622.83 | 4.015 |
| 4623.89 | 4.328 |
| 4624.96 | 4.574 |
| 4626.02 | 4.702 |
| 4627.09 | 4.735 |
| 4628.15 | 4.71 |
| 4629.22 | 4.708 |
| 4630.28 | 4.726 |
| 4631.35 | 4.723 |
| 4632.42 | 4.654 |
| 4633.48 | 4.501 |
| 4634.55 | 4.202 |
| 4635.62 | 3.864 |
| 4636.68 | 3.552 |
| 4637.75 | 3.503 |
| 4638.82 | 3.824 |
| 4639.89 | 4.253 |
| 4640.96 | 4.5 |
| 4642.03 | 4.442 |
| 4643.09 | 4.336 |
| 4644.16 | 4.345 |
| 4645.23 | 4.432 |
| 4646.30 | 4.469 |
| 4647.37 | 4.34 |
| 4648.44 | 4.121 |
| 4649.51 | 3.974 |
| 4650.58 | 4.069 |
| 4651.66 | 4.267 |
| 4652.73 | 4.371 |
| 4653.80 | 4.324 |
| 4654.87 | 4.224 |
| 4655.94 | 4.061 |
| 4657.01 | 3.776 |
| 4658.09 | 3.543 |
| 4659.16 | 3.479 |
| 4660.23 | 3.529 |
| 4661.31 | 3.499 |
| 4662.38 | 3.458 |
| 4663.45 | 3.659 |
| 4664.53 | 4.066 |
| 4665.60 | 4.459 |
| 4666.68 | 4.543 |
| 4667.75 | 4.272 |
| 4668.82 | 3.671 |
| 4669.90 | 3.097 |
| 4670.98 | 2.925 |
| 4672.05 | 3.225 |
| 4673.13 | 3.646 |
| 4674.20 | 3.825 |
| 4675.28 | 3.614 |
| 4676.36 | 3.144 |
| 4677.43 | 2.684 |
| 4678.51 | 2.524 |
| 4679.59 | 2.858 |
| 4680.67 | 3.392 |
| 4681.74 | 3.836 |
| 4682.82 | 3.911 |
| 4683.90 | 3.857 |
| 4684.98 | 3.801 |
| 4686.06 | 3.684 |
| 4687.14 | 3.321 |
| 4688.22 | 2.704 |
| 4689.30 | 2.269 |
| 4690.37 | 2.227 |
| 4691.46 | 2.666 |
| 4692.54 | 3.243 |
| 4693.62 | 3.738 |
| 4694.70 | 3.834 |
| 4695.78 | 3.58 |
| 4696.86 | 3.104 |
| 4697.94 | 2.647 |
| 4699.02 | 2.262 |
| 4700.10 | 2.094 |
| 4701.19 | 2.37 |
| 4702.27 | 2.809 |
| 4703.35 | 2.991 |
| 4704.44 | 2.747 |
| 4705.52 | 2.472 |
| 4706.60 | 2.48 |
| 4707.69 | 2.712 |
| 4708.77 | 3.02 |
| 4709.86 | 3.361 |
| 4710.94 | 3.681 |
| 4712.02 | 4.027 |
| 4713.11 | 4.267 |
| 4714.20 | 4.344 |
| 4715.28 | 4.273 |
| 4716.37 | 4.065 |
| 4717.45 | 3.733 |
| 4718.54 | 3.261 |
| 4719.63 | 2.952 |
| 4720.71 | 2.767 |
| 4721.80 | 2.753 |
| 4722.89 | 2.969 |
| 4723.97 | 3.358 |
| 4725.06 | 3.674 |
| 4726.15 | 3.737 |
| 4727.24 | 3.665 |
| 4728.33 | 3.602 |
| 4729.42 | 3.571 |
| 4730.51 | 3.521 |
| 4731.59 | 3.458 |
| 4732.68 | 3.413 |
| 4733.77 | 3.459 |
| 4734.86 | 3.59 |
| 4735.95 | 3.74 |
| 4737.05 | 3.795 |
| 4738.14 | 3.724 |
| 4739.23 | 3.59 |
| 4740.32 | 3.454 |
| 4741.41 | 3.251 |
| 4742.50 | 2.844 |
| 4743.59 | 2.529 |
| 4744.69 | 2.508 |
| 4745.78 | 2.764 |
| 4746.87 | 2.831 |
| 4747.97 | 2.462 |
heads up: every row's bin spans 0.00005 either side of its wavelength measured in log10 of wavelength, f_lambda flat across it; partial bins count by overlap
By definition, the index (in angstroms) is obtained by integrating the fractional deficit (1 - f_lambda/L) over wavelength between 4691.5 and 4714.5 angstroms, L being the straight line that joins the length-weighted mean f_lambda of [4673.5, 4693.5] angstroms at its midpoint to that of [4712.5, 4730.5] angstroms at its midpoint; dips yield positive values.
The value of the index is 1.9 angstroms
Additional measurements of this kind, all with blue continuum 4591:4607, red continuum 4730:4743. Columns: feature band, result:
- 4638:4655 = -3.23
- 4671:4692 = 1.96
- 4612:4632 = 0.08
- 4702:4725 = 1.38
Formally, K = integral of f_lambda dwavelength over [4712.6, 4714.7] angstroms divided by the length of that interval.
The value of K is 4.3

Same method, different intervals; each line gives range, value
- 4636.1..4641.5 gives 3.93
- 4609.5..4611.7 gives 2.84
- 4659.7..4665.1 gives 3.65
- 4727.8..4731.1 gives 3.57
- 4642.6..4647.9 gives 4.38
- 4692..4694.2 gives 3.5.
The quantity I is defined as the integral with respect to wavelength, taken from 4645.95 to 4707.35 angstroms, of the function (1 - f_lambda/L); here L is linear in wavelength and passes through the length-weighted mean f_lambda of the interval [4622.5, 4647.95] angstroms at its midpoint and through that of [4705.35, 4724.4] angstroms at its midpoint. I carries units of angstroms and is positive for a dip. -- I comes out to 7.0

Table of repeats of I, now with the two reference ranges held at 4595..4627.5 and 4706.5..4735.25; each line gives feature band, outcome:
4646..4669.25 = -3.9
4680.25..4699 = 1.1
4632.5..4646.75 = -3.3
